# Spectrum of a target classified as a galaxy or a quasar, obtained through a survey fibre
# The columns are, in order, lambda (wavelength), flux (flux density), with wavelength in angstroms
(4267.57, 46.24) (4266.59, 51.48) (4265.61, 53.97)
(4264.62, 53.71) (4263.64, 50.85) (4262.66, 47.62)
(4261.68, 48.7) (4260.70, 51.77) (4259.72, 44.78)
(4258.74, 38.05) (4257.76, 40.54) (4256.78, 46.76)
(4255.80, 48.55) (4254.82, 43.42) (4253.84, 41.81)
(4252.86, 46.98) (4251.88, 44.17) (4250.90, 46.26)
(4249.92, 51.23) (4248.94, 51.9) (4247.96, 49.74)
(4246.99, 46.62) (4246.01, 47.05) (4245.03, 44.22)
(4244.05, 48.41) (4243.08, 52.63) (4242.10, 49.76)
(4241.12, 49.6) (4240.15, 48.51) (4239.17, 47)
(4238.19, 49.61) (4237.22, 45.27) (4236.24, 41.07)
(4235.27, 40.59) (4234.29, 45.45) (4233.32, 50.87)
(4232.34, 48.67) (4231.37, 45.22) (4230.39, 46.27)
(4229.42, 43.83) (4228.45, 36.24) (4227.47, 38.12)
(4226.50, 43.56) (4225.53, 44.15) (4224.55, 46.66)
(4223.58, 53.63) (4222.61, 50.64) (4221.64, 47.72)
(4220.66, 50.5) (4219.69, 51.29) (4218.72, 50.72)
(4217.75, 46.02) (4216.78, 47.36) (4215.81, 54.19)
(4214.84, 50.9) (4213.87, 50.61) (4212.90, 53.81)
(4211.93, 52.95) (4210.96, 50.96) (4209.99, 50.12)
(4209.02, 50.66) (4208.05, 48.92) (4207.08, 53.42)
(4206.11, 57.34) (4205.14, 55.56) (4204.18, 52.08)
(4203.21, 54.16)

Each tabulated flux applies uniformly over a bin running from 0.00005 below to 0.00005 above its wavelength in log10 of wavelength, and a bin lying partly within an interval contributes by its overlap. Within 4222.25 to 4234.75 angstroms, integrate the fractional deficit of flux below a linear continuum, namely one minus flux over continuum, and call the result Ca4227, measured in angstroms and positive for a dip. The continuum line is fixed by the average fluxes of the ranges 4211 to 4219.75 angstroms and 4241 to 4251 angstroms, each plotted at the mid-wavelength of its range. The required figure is 1.11 angstroms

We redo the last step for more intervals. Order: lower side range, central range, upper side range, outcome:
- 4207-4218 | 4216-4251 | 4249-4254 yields 1.04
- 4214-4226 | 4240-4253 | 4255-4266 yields -0.04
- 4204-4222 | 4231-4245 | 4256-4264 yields 0.38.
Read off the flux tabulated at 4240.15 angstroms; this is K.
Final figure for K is 48.51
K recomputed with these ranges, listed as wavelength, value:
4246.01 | 47.05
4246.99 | 46.62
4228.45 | 36.24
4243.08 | 52.63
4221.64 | 47.72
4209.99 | 50.12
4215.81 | 54.19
